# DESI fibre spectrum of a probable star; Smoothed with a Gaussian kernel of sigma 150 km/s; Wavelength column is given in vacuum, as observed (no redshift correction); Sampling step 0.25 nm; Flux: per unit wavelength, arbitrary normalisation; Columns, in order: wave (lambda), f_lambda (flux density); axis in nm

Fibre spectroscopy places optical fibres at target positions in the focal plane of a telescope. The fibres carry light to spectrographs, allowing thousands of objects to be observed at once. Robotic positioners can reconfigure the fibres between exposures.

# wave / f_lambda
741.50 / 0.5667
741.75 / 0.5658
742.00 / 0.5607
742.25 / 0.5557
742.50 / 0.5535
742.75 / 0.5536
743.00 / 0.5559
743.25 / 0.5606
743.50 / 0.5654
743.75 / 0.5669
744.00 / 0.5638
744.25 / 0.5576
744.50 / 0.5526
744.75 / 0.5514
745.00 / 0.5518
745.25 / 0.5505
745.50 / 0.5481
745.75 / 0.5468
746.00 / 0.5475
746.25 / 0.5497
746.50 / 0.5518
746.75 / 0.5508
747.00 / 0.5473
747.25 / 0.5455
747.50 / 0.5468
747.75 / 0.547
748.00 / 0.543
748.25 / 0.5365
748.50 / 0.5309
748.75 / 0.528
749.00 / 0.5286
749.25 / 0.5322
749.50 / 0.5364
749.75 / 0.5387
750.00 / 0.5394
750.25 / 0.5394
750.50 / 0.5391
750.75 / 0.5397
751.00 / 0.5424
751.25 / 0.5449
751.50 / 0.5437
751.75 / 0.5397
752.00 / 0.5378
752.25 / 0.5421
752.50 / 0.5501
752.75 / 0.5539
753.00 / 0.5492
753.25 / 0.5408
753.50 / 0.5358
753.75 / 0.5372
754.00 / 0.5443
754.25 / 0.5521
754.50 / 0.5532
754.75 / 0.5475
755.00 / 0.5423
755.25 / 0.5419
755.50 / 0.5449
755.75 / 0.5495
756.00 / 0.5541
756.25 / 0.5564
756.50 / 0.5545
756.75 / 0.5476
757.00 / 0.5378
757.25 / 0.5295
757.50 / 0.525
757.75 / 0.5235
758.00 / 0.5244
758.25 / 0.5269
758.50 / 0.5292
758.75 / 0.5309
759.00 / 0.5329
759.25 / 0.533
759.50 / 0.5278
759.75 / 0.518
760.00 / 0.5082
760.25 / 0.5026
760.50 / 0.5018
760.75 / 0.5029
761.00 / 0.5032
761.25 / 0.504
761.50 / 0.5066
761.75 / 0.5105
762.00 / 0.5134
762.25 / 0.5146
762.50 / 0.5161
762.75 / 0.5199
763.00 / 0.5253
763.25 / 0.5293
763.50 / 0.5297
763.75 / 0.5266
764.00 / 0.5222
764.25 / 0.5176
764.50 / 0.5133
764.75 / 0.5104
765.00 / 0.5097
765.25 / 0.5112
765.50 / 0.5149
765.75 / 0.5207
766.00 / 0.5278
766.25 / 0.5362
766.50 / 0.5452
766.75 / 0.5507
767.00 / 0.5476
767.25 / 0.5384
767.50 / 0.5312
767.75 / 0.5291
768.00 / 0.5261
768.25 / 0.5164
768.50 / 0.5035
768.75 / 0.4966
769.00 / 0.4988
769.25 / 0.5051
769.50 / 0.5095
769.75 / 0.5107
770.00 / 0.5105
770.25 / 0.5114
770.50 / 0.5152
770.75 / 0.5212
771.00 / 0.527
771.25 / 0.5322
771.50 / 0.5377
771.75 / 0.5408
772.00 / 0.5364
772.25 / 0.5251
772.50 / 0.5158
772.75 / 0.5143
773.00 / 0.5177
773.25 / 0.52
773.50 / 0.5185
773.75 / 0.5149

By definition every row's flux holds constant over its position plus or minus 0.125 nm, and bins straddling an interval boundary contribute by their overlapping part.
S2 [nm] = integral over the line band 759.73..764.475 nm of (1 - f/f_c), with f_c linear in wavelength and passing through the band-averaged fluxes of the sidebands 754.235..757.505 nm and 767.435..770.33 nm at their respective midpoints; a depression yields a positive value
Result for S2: 0.14 nm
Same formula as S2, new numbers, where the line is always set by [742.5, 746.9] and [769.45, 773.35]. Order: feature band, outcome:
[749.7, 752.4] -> 0.03 nm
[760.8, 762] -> 0.06 nm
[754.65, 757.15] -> -0.03 nm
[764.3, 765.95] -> 0.05 nm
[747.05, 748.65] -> 0.03 nm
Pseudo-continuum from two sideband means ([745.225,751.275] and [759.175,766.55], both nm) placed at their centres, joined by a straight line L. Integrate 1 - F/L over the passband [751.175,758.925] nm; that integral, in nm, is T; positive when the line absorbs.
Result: -0.164 nm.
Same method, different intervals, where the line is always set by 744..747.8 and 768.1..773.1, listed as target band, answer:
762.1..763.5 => 0.02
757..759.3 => 0.02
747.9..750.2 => 0.05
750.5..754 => -0.01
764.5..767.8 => -0.03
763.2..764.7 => 0.01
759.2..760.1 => 0.02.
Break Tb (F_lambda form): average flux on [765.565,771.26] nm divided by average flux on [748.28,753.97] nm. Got 1.0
